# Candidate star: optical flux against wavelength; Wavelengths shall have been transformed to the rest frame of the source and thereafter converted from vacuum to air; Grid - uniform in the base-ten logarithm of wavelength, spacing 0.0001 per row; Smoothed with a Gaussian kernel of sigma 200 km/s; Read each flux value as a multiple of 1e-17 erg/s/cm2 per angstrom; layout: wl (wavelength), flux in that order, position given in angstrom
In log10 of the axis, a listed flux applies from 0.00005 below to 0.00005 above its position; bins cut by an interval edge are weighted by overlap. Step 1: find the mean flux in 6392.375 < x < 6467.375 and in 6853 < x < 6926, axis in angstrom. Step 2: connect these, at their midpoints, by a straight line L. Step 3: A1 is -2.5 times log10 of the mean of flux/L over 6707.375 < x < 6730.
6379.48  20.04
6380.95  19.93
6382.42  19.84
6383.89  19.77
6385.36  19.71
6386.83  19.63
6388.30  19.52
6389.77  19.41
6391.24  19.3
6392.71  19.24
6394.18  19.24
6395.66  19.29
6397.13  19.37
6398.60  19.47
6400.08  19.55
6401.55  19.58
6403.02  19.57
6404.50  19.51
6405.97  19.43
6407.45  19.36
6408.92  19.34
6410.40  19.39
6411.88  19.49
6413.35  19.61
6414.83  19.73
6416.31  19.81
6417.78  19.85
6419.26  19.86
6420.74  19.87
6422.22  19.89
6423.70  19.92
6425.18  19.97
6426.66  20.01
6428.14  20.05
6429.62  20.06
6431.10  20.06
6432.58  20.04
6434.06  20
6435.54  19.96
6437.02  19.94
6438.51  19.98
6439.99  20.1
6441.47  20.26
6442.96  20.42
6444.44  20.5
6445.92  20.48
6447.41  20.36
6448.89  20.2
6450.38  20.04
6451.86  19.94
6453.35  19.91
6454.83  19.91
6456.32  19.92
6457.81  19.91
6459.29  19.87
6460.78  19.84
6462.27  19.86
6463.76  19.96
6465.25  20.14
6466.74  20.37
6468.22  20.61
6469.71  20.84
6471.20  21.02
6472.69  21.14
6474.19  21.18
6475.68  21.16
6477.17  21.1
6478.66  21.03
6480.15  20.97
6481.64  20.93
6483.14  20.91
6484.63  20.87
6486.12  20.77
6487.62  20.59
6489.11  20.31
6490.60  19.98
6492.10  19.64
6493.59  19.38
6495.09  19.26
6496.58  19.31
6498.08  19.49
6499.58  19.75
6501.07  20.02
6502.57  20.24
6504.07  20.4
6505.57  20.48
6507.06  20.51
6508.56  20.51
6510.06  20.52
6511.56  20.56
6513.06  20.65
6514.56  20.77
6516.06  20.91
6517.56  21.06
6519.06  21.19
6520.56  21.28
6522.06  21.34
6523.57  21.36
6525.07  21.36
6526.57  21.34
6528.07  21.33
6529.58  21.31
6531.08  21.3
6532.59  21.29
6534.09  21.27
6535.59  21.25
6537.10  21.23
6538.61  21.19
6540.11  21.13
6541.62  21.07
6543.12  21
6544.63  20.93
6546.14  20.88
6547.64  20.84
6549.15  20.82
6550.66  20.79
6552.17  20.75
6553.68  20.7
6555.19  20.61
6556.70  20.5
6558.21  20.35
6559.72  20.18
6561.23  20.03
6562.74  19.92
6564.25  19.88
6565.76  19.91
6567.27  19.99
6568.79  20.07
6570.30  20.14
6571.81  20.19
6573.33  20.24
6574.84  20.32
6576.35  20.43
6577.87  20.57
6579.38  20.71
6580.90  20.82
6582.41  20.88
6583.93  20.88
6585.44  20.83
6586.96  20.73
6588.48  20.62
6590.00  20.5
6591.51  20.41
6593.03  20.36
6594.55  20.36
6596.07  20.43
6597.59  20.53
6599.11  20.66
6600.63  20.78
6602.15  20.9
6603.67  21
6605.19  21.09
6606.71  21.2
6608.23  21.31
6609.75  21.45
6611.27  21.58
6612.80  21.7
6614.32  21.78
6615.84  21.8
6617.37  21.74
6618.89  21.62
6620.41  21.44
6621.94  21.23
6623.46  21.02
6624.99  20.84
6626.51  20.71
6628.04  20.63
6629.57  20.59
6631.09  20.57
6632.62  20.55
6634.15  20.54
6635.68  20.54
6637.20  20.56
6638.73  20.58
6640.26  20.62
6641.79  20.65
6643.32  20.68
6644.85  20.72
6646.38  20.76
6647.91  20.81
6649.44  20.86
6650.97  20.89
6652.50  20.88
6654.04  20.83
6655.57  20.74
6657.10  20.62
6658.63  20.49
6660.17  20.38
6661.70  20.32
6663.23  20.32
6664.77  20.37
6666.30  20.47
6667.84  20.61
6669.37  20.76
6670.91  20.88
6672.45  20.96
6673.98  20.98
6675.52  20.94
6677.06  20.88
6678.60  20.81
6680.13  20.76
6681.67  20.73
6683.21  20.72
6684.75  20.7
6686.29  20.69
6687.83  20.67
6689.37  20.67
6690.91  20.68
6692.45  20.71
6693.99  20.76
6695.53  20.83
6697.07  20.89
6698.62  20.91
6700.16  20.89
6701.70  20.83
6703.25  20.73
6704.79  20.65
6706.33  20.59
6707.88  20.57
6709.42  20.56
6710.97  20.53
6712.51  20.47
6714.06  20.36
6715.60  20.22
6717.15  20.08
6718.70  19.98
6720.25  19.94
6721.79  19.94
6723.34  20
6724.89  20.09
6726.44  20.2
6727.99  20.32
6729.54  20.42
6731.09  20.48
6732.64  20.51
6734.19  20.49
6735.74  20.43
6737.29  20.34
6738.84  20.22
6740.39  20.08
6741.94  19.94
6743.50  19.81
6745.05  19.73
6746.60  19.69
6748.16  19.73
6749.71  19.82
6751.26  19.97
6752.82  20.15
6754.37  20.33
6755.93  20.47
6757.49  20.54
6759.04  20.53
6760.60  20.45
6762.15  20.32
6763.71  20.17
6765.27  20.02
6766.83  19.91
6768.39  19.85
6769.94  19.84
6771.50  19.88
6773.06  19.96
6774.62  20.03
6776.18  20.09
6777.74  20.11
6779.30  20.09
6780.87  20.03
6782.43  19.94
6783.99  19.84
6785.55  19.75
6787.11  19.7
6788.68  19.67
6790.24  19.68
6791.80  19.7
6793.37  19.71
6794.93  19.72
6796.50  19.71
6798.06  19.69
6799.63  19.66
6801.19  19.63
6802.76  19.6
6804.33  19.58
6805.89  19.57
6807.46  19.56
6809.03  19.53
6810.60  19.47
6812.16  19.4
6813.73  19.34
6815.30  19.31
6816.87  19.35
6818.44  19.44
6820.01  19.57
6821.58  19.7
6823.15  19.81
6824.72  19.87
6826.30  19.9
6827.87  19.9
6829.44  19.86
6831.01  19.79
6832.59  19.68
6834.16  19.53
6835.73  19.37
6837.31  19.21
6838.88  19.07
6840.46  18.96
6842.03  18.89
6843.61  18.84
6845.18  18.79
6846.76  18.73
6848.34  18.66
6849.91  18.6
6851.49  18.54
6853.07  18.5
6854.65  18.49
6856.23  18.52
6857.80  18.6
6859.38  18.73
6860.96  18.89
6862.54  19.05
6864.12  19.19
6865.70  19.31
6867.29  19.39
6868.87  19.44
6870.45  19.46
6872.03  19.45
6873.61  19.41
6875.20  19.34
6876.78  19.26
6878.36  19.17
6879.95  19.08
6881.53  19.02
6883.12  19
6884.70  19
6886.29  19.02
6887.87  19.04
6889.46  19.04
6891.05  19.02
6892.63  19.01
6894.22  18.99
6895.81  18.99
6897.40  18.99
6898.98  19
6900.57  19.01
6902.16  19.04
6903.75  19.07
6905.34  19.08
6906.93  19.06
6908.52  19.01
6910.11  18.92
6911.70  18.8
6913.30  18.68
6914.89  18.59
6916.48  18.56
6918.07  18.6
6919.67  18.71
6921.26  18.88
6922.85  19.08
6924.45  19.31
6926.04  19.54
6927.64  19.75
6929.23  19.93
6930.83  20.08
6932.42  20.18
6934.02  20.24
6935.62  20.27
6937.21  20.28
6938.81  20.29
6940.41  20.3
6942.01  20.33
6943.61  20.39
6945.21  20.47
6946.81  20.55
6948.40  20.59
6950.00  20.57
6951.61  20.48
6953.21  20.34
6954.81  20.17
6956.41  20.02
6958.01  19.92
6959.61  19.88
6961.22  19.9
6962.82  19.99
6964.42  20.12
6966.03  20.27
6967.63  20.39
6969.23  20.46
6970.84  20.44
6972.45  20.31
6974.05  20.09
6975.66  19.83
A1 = -0.05 mag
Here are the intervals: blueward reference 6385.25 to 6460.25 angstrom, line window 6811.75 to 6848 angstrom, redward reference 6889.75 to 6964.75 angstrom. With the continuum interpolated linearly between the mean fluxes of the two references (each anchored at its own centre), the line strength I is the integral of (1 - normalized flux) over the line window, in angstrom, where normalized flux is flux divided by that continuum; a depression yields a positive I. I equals 0.4 angstrom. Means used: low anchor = 19.8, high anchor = 19.6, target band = 19.4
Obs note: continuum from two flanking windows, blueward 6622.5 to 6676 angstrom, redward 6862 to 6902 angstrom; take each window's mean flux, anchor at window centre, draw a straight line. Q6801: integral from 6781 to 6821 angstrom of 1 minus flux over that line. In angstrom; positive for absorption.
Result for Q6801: 0.1 angstrom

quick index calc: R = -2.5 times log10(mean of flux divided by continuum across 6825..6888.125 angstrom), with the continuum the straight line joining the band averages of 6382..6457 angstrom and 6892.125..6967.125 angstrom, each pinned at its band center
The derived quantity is 0.030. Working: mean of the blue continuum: 19.8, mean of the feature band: 19.1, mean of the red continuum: 19.6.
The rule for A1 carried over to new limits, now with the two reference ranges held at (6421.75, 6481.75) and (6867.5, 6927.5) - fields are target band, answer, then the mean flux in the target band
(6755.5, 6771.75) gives -0.042 mag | 20.2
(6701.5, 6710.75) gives -0.056 mag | 20.6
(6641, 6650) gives -0.053 mag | 20.7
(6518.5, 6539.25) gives -0.064 mag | 21.3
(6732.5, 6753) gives -0.031 mag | 20.1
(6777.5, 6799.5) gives -0.024 mag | 19.8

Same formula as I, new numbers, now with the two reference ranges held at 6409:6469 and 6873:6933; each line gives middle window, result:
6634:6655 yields -1.2 angstrom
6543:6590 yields -1.8 angstrom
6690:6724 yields -1.8 angstrom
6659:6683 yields -1.4 angstrom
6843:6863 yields 0.5 angstrom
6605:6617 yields -1.1 angstrom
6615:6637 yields -1.5 angstrom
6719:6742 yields -0.9 angstrom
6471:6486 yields -0.8 angstrom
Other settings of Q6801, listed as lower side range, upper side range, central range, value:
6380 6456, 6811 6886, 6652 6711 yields -3.9 angstrom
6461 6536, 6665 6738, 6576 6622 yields -0.8 angstrom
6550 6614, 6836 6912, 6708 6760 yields -1.1 angstrom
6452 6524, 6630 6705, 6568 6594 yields 0.1 angstrom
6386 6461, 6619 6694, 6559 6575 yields 0.2 angstrom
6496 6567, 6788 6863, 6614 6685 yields -2.3 angstrom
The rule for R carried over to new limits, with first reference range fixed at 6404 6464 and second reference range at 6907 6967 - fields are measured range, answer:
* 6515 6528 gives -0.071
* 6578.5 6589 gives -0.048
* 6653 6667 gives -0.035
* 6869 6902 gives 0.037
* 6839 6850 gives 0.056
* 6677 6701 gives -0.049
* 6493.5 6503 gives 0.015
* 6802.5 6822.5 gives 0.017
